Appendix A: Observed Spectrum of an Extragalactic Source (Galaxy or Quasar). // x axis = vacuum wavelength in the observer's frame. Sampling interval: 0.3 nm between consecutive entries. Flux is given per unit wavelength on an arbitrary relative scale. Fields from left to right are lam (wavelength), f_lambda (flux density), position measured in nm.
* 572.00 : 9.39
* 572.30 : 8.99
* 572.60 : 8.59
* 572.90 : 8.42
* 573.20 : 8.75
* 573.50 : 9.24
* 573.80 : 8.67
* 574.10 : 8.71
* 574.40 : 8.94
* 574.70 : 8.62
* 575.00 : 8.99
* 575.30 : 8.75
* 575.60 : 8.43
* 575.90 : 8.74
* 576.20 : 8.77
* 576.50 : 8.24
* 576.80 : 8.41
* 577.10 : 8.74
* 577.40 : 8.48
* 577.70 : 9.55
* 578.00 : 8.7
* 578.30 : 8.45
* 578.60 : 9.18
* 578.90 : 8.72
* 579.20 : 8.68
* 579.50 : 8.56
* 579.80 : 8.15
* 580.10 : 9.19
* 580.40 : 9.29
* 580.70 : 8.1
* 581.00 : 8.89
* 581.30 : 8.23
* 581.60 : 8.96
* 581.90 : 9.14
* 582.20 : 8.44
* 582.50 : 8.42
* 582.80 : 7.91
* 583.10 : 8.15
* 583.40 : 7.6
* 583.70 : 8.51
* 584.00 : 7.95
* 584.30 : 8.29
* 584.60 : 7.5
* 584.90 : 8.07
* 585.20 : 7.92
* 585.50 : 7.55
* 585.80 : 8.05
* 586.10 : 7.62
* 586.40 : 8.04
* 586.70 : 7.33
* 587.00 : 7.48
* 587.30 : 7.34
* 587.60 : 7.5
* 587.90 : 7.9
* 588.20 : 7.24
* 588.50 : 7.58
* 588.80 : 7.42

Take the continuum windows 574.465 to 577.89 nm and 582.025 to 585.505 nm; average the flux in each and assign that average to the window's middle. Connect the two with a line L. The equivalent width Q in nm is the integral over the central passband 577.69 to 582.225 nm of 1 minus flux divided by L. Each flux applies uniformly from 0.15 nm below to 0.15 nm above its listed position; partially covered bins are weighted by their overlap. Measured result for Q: -0.20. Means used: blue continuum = 8.71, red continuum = 8.05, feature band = 8.75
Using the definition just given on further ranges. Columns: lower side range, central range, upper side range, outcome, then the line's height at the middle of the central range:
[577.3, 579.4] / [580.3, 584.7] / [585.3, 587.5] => -0.077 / 8.21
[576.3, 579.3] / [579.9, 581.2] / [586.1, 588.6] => -0.067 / 8.38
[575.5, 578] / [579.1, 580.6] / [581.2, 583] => -0.030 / 8.58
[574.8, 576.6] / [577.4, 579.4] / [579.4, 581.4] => -0.044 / 8.65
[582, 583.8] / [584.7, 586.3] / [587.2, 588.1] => 0.003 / 7.85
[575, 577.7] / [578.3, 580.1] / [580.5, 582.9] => -0.020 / 8.59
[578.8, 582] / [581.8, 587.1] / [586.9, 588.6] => 0.037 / 8.05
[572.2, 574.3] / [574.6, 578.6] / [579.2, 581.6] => 0.005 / 8.71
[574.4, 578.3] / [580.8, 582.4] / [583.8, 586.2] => -0.097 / 8.21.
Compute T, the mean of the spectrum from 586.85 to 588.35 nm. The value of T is 7.49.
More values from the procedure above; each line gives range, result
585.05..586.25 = 7.79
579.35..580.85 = 8.66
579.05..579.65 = 8.62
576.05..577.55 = 8.53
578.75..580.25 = 8.66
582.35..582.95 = 8.16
